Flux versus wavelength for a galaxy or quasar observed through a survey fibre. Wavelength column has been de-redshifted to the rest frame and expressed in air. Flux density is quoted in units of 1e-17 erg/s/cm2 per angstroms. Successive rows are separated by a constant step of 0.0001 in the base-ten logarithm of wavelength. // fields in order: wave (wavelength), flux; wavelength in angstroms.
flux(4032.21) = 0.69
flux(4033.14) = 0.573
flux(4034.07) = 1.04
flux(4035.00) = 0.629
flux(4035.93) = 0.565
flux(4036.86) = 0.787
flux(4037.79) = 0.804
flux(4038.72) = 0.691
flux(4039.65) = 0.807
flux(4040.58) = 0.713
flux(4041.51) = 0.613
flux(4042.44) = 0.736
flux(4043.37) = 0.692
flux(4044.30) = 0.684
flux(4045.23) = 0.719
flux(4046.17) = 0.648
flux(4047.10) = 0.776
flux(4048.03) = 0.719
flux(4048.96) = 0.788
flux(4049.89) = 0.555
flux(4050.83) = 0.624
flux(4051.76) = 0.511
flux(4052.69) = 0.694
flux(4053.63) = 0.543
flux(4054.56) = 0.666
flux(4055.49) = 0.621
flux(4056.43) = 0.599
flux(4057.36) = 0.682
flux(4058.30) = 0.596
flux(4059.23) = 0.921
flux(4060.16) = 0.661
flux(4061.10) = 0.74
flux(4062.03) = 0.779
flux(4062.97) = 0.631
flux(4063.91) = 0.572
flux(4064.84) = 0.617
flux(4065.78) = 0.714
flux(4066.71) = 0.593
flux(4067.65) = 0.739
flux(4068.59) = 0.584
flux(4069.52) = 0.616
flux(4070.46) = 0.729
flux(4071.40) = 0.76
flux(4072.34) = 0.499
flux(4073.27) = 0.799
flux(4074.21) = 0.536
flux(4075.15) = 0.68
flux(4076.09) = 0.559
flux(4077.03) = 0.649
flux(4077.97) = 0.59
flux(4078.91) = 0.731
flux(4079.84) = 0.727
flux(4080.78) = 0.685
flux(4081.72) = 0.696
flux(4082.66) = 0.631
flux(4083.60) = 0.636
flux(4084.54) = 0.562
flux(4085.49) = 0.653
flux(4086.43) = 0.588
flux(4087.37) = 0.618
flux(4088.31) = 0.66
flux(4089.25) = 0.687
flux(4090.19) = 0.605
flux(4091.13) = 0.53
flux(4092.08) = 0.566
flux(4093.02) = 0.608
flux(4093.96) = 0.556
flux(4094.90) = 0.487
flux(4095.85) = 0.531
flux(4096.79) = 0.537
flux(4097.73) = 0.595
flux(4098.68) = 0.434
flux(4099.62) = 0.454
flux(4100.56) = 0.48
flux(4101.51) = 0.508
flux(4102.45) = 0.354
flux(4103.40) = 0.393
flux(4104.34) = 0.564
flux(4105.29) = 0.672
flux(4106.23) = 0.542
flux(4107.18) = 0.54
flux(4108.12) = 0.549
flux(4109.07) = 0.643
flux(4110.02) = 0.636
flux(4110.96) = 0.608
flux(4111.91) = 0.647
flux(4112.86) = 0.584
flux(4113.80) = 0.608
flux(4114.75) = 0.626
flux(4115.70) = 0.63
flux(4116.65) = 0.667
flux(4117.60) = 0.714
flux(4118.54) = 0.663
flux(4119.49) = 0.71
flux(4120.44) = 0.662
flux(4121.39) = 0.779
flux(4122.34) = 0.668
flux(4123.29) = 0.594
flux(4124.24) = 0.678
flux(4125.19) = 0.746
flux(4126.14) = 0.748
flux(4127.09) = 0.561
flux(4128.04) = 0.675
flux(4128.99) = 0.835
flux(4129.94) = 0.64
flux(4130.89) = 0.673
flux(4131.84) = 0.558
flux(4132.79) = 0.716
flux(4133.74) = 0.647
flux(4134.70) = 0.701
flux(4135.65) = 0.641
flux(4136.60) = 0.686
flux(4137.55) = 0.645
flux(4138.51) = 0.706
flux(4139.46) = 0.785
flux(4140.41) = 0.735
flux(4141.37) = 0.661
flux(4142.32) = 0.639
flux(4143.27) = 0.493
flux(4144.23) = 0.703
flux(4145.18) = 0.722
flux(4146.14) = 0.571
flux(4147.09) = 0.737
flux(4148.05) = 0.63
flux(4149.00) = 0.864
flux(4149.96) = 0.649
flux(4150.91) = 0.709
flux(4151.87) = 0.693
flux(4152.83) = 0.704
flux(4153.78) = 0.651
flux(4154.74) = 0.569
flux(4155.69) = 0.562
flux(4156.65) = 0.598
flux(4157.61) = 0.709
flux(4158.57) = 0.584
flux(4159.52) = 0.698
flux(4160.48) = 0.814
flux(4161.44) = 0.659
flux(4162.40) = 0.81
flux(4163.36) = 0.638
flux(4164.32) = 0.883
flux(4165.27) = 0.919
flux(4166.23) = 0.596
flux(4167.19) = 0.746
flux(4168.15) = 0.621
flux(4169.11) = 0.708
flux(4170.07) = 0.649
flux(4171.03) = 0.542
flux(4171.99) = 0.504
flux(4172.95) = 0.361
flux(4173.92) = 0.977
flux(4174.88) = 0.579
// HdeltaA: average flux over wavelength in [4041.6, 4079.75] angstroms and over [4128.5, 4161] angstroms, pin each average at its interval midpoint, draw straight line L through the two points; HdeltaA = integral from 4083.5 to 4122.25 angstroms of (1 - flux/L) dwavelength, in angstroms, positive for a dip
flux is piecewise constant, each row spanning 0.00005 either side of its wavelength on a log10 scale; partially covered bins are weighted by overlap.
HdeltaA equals 4.7 angstroms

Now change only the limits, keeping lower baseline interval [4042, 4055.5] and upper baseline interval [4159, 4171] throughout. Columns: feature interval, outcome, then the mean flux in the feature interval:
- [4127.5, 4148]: 1.01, 0.673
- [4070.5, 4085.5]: 0.63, 0.651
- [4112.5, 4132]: 0.87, 0.67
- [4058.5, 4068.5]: -0.24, 0.69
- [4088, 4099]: 1.93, 0.567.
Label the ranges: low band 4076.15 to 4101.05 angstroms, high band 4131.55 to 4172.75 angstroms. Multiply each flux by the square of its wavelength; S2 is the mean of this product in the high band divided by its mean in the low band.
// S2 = 1.2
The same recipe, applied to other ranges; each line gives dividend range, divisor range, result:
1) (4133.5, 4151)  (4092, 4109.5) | 1.32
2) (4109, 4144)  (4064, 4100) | 1.10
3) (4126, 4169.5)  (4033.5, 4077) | 1.06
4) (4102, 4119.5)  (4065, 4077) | 0.93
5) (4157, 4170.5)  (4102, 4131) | 1.16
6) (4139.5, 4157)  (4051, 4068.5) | 1.05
